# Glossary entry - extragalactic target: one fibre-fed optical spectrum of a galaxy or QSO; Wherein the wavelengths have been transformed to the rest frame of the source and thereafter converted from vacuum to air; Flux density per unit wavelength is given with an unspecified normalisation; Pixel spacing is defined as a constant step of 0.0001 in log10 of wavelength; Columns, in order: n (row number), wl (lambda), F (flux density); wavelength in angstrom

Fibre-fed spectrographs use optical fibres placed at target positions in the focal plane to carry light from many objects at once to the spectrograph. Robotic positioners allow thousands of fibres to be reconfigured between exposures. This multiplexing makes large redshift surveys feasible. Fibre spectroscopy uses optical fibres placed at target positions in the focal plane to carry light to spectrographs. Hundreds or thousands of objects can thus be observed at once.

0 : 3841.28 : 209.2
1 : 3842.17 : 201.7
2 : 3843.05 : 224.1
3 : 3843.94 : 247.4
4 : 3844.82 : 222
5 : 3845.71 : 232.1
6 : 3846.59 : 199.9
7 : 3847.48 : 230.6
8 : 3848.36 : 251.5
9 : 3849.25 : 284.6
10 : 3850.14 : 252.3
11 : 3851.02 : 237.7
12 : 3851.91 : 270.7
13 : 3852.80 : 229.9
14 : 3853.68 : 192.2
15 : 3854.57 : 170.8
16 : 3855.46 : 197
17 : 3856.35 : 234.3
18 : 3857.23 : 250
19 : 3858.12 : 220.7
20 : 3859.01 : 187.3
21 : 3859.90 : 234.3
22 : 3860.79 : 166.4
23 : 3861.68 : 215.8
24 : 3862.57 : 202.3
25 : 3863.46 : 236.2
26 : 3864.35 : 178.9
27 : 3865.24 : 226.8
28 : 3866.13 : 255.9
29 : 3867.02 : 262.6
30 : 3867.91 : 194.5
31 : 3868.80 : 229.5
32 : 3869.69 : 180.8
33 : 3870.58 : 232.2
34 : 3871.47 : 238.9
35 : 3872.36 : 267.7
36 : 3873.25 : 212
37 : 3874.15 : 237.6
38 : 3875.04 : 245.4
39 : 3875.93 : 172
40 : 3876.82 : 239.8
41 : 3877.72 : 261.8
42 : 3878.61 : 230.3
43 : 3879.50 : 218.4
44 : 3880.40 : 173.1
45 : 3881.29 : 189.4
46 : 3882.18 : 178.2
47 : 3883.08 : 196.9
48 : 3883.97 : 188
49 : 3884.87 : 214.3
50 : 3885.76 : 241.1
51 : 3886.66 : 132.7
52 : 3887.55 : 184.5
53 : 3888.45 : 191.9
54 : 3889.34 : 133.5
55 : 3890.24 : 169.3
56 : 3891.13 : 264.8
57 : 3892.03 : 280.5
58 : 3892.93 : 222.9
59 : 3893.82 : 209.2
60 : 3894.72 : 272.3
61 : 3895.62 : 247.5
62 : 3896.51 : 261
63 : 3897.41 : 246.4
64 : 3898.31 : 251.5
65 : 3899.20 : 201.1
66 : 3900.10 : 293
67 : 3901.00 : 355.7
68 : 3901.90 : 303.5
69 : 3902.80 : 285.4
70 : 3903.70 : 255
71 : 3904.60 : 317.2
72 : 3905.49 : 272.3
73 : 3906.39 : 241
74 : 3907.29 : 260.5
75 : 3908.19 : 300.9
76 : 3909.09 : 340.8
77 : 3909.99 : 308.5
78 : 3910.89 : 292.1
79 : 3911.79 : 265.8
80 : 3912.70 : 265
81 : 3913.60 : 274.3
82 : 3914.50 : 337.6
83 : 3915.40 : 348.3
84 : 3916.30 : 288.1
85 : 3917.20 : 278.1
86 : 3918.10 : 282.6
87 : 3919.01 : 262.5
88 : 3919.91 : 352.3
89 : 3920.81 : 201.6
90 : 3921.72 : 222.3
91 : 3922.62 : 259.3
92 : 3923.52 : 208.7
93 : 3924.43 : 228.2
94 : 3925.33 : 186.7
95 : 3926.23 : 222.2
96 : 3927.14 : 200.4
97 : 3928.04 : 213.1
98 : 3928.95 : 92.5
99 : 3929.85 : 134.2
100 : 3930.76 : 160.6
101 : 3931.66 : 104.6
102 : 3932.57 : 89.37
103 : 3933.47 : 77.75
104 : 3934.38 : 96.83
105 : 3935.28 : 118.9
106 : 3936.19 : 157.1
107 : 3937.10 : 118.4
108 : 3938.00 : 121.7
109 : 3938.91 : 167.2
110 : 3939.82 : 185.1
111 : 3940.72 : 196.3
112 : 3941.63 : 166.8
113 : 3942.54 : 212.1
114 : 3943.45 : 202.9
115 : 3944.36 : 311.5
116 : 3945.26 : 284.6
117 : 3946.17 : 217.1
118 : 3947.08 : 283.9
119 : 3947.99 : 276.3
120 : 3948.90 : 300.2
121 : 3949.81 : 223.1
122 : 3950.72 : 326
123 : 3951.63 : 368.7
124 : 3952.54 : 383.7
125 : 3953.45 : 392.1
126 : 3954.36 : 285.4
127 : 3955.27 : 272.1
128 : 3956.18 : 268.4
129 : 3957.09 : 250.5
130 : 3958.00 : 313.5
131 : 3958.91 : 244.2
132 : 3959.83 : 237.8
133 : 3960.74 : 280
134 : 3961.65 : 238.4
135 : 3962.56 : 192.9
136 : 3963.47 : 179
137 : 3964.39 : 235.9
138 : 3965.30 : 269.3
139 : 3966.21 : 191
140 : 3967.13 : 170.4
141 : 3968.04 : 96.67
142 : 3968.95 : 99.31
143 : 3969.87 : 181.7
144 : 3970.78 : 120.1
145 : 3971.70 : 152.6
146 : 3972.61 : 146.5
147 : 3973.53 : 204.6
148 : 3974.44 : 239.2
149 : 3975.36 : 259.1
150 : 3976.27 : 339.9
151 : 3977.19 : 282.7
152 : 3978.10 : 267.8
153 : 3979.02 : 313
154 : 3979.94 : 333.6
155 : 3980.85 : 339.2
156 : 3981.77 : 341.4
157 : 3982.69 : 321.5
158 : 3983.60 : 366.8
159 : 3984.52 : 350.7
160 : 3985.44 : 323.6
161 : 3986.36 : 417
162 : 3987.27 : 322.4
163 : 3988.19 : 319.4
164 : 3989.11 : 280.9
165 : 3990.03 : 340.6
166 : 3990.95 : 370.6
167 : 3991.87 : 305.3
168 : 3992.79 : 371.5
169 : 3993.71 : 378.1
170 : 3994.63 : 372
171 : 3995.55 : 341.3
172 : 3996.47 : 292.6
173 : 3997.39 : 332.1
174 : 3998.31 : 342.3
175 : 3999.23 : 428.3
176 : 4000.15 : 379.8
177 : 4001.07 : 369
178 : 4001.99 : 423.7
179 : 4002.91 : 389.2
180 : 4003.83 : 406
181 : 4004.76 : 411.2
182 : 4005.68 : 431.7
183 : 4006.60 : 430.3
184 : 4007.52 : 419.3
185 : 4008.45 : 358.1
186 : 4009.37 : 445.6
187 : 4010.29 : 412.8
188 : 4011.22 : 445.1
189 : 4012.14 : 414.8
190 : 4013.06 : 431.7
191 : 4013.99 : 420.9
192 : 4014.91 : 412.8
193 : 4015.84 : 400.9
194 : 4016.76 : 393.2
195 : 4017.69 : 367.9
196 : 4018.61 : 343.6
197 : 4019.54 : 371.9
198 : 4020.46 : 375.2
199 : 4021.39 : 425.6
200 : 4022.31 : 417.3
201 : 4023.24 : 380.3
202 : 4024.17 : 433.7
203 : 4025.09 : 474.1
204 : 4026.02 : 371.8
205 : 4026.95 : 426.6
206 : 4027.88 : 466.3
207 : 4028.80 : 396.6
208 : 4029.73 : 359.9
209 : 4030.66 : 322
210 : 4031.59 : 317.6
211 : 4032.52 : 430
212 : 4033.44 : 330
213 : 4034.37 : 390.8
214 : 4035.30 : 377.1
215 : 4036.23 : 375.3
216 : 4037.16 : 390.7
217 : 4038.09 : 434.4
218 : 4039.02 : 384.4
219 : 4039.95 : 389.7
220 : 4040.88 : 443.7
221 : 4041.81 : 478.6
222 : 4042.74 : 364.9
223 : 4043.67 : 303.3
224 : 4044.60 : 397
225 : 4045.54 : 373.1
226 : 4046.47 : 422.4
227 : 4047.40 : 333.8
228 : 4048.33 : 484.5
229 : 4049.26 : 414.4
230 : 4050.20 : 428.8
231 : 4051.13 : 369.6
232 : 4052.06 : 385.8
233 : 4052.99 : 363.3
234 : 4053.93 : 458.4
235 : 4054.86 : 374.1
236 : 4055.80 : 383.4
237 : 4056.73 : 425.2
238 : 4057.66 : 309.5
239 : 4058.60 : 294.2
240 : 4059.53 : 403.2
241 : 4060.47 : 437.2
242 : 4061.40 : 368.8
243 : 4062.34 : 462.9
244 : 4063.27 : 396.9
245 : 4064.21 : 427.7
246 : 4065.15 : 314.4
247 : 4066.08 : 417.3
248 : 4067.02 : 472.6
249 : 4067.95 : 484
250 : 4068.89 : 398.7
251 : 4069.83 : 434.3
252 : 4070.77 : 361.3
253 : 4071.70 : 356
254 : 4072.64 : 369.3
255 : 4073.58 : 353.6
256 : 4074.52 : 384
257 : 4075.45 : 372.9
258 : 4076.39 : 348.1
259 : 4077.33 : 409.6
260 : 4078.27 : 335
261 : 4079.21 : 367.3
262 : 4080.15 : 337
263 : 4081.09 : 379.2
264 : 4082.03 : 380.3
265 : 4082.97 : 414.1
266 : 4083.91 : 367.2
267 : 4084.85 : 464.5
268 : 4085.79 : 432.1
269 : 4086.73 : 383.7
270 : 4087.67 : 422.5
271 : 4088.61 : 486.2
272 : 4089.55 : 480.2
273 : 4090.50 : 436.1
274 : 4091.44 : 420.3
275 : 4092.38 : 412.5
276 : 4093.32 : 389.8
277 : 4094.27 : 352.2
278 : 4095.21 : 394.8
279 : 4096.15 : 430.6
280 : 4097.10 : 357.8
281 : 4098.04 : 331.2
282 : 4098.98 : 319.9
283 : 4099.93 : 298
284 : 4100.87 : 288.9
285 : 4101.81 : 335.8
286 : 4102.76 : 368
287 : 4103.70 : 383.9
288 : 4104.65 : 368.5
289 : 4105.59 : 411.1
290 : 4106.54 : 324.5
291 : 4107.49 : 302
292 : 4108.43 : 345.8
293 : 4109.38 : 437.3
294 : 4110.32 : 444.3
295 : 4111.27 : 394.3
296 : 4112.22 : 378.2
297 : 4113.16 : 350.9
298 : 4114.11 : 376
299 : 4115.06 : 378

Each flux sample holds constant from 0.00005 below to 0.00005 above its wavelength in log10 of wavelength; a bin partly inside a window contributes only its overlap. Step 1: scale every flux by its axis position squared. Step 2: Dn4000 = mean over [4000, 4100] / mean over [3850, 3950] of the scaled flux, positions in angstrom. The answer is 1.89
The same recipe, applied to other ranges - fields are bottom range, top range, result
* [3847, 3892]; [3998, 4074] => 2.00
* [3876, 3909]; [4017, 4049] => 1.78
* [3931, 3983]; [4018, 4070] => 1.81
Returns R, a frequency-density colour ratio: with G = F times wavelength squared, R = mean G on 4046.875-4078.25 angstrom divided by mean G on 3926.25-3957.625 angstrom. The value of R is 1.9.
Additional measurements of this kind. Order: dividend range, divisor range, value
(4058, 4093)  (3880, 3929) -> 1.77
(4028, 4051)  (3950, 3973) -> 1.72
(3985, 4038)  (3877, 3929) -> 1.65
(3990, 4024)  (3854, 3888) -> 1.96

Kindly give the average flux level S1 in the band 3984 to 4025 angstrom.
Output 383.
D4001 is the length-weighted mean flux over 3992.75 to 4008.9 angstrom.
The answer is 382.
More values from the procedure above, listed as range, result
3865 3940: 225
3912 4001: 255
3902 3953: 235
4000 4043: 401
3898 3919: 287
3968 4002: 303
